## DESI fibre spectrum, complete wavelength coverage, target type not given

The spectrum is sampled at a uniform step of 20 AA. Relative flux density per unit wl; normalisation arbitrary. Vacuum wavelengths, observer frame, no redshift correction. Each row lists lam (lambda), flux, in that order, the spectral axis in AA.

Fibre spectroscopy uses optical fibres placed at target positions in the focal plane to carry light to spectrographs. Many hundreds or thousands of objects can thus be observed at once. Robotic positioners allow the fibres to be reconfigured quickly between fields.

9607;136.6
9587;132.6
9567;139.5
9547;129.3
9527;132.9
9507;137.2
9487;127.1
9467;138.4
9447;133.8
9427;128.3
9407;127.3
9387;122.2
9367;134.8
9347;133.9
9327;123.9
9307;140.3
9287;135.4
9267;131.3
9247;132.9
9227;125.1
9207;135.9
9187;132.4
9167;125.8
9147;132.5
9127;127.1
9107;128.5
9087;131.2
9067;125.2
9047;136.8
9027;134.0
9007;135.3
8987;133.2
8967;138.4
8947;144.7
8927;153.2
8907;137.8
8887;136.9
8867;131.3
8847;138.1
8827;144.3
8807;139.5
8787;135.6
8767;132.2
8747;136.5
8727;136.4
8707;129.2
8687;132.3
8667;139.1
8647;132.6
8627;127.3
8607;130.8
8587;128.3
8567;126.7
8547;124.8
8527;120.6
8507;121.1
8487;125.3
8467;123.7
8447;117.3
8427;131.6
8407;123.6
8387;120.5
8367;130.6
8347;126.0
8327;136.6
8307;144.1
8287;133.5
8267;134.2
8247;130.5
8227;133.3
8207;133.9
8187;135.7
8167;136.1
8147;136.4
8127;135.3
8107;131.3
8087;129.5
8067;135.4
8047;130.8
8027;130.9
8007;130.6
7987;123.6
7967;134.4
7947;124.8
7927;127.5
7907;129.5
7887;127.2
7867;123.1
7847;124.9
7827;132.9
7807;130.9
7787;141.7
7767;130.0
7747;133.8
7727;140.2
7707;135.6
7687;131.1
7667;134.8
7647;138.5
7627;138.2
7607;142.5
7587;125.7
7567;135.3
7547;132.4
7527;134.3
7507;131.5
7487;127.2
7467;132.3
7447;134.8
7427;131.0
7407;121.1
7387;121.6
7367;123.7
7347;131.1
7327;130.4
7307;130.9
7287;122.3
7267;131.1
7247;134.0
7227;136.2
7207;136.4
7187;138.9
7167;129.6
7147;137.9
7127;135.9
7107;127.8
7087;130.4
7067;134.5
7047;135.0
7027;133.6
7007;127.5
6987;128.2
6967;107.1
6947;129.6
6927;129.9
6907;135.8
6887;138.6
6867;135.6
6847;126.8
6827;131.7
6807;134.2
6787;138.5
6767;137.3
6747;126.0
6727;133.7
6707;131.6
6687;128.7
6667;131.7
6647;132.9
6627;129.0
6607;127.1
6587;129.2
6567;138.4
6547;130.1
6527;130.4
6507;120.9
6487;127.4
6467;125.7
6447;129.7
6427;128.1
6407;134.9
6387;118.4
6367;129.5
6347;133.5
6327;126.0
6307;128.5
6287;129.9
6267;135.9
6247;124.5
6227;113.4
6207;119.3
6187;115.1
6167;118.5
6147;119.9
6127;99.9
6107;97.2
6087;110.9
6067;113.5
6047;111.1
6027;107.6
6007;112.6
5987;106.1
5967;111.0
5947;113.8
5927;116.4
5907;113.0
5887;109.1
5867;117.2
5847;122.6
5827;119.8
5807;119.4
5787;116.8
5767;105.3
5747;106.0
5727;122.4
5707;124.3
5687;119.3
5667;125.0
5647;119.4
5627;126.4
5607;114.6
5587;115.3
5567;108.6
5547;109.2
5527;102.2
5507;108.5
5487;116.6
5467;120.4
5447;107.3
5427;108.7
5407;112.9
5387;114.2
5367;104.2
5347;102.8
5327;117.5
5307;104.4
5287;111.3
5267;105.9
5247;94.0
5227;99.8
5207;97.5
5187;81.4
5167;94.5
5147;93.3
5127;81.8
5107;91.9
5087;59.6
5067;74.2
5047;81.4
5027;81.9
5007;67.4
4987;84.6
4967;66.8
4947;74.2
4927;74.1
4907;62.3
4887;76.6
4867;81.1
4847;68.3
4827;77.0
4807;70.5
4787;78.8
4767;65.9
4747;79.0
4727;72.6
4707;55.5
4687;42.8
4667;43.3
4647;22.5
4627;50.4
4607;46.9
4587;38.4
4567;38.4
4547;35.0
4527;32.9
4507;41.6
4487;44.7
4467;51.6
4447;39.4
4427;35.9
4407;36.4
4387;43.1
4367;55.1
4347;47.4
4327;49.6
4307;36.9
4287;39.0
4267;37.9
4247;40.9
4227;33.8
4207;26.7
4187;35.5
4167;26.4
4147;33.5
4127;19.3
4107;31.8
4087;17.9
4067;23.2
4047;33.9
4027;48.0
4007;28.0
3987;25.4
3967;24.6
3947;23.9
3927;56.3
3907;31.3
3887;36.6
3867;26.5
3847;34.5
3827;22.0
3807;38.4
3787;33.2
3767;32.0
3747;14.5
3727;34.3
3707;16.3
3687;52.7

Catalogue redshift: 0.182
